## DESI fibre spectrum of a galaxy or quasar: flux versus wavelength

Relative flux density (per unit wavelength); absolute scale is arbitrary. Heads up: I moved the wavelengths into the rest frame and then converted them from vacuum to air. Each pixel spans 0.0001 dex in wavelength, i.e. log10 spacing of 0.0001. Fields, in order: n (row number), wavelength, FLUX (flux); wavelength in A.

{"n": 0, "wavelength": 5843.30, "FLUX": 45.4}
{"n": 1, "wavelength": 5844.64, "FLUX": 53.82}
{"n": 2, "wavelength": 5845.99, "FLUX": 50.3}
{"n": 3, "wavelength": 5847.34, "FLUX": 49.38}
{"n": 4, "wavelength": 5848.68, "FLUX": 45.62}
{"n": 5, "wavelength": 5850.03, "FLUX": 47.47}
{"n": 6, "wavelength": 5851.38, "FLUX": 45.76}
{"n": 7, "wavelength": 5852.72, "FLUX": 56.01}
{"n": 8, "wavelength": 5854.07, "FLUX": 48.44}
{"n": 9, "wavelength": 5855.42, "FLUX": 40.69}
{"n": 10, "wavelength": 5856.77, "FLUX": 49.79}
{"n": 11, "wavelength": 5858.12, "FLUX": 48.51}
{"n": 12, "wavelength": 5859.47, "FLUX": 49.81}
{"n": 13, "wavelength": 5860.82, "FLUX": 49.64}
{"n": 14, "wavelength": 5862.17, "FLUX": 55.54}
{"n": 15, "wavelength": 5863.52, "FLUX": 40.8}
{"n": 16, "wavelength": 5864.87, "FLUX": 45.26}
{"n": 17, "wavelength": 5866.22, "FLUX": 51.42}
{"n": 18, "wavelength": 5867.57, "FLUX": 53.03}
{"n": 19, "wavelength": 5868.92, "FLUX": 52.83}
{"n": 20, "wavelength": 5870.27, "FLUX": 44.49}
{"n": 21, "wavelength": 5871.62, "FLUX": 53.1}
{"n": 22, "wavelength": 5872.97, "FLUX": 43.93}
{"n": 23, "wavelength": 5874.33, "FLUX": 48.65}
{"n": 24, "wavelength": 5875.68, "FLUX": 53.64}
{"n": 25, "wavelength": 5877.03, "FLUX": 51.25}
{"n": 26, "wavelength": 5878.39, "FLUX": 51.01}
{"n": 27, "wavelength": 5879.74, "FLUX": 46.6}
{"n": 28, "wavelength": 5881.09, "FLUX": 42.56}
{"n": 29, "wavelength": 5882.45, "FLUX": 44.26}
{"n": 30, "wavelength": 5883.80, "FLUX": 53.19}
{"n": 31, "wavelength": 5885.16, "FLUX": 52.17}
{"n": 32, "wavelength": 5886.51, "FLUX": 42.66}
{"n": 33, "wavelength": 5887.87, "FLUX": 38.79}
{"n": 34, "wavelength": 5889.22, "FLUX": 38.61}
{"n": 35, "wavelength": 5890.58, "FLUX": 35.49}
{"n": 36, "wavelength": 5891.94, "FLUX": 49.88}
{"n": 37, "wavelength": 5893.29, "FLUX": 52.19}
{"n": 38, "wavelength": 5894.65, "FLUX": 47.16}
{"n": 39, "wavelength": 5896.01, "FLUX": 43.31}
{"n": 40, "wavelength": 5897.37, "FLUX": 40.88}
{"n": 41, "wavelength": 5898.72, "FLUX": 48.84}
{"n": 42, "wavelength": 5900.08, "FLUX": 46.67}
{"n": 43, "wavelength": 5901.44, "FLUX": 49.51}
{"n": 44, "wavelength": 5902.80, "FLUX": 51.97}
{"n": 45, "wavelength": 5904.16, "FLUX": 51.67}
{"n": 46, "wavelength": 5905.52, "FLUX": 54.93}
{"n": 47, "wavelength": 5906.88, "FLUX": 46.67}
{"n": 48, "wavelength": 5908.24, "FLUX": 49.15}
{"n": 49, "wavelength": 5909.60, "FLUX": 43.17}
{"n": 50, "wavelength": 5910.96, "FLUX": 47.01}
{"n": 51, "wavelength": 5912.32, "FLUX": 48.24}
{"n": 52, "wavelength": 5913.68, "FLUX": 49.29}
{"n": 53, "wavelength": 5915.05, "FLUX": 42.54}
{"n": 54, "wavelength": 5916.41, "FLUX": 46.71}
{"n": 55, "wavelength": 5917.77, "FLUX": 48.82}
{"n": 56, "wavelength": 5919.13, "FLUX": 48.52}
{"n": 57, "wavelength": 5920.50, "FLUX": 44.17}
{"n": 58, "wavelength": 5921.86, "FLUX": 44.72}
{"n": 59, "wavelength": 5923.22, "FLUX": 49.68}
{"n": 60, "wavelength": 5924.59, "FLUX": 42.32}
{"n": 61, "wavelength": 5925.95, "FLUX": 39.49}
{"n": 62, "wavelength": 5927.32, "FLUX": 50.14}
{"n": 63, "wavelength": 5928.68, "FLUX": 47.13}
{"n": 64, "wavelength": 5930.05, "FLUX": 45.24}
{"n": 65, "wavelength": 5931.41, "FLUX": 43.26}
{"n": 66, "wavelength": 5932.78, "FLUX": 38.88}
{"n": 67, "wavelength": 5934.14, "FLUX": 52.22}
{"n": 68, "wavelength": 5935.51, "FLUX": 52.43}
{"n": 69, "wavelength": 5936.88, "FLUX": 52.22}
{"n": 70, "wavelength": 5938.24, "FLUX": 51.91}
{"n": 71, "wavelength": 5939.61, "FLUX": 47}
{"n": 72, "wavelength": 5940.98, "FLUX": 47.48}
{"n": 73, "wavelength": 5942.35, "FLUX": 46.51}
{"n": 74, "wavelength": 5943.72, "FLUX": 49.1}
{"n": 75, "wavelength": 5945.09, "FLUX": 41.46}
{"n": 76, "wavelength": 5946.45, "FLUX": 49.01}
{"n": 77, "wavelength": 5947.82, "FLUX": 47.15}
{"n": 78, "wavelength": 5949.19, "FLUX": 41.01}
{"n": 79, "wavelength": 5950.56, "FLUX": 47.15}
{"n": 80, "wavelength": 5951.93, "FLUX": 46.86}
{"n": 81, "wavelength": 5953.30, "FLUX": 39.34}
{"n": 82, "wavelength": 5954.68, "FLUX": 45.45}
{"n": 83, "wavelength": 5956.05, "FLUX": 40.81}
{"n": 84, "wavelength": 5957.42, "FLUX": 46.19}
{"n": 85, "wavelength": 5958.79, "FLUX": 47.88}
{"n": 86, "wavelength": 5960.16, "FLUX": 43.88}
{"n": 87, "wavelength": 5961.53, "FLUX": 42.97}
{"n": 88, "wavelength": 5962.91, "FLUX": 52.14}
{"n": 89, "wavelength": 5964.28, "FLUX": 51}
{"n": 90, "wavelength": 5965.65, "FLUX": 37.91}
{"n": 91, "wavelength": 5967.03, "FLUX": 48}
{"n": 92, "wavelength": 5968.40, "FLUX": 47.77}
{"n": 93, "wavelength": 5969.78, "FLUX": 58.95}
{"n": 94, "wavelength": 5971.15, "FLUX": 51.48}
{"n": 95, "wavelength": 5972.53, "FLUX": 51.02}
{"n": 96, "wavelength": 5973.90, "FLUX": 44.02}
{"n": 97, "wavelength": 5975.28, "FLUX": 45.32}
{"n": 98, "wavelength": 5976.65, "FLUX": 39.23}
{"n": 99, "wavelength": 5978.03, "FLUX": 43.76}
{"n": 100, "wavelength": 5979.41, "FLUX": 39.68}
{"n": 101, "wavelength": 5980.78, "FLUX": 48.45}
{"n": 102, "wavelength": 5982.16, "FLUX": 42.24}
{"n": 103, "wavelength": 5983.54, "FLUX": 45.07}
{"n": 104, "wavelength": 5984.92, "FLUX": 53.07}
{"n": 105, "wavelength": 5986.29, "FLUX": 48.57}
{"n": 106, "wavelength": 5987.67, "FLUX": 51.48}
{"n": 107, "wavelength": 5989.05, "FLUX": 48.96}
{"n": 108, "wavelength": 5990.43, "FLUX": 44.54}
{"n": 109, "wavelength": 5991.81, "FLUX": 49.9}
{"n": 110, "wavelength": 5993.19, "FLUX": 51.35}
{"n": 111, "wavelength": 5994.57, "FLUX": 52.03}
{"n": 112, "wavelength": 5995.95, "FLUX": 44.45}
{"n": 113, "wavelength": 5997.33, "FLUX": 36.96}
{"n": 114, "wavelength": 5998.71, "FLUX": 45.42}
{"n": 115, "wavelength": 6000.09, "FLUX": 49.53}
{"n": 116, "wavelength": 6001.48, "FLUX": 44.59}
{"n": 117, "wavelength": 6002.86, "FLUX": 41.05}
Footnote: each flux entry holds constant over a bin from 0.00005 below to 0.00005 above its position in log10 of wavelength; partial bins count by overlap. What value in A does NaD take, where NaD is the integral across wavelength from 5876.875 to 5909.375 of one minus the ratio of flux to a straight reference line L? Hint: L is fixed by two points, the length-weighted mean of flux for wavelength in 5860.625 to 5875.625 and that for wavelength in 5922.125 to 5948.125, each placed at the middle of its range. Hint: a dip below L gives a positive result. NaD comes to 0.9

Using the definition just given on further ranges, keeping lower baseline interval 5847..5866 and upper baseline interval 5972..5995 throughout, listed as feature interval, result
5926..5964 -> 0.7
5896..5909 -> -0.3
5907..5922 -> 0.3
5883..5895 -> 0.6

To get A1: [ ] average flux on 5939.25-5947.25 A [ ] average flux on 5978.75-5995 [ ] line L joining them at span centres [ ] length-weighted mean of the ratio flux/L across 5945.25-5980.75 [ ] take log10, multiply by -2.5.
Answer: 0.032 mag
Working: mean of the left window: 46.8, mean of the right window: 47.9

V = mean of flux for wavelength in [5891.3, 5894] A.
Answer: 51.1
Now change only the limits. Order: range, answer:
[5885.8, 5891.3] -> 39.1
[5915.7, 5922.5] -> 46.6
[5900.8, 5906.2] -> 52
